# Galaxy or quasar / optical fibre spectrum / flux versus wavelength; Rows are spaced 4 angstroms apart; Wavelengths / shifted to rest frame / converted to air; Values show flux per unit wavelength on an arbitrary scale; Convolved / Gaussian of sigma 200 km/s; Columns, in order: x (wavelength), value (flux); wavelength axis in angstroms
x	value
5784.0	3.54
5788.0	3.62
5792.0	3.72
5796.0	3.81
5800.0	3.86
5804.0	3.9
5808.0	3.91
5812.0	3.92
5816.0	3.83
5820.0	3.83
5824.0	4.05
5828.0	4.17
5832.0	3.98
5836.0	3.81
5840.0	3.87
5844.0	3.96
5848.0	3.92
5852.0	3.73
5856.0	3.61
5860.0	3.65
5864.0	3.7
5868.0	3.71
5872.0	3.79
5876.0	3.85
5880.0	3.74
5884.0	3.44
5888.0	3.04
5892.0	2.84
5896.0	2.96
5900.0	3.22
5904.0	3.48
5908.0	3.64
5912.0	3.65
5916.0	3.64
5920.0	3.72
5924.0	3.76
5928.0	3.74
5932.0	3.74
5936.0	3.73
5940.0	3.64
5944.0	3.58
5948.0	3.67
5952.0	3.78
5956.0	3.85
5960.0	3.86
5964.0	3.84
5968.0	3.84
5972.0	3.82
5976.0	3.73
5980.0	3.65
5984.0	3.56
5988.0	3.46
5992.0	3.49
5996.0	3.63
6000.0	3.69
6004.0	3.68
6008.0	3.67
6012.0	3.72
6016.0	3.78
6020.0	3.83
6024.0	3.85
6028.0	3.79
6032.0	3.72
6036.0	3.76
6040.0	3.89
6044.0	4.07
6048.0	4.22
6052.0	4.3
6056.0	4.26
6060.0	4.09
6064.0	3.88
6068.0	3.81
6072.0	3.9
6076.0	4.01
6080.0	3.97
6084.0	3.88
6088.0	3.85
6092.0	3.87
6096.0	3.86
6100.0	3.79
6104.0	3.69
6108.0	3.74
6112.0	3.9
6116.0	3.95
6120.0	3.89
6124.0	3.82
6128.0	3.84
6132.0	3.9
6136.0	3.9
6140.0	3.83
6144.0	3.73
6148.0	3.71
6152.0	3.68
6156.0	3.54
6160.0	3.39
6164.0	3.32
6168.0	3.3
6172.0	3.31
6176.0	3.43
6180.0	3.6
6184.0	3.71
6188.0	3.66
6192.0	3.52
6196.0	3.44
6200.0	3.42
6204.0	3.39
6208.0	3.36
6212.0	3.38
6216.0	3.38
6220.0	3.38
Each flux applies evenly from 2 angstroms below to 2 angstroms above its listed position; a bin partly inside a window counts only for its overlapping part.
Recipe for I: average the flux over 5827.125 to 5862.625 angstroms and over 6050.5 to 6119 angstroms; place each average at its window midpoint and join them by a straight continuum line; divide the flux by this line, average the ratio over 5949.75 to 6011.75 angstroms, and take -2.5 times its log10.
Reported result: 0.053 mag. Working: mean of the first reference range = 3.84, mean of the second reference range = 3.92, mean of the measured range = 3.7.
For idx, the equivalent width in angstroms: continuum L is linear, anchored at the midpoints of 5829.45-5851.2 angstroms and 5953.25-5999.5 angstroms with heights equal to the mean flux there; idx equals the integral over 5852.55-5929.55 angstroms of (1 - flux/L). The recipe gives 5.86 angstroms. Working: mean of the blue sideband 3.9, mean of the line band 3.54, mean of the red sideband 3.7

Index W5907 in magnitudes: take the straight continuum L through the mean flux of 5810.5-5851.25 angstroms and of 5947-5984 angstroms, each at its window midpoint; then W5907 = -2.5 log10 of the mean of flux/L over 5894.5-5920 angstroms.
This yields 0.11 mag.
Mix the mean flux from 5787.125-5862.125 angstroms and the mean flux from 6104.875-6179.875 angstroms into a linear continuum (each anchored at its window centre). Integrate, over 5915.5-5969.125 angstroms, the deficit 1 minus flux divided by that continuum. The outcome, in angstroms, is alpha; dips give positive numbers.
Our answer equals 0.6 angstroms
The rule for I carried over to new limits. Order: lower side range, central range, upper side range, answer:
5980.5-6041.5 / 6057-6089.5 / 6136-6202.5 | -0.09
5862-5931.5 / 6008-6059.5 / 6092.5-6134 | -0.06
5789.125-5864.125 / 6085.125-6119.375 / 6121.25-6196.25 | -0.05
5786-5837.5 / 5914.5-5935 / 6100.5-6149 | 0.04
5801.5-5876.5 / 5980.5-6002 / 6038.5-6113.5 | 0.10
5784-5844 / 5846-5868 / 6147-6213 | 0.03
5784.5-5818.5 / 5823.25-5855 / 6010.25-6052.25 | -0.03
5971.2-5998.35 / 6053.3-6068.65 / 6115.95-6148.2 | -0.09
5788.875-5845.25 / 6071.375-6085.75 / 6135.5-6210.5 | -0.09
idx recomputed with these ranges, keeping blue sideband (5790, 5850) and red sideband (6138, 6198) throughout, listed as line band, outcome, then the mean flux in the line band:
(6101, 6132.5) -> -2.10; 3.84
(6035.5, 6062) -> -3.15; 4.1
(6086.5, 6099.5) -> -0.83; 3.85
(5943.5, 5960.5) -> 0.06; 3.75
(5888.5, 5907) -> 3.27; 3.15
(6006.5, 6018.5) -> -0.08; 3.73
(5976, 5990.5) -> 0.61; 3.58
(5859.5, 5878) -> 0.51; 3.75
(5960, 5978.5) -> -0.29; 3.81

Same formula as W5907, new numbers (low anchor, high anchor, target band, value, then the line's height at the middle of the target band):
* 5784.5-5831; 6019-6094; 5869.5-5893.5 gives 0.125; 3.89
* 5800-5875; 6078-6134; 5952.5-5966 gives 0.003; 3.85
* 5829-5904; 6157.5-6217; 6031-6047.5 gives -0.112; 3.52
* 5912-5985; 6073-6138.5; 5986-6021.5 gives 0.035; 3.78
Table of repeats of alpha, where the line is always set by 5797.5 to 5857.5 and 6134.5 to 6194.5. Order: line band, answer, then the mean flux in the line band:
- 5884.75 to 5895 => 2.2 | 3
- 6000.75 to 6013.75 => 0.1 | 3.69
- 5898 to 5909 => 1.1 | 3.43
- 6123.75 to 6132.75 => -0.6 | 3.85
